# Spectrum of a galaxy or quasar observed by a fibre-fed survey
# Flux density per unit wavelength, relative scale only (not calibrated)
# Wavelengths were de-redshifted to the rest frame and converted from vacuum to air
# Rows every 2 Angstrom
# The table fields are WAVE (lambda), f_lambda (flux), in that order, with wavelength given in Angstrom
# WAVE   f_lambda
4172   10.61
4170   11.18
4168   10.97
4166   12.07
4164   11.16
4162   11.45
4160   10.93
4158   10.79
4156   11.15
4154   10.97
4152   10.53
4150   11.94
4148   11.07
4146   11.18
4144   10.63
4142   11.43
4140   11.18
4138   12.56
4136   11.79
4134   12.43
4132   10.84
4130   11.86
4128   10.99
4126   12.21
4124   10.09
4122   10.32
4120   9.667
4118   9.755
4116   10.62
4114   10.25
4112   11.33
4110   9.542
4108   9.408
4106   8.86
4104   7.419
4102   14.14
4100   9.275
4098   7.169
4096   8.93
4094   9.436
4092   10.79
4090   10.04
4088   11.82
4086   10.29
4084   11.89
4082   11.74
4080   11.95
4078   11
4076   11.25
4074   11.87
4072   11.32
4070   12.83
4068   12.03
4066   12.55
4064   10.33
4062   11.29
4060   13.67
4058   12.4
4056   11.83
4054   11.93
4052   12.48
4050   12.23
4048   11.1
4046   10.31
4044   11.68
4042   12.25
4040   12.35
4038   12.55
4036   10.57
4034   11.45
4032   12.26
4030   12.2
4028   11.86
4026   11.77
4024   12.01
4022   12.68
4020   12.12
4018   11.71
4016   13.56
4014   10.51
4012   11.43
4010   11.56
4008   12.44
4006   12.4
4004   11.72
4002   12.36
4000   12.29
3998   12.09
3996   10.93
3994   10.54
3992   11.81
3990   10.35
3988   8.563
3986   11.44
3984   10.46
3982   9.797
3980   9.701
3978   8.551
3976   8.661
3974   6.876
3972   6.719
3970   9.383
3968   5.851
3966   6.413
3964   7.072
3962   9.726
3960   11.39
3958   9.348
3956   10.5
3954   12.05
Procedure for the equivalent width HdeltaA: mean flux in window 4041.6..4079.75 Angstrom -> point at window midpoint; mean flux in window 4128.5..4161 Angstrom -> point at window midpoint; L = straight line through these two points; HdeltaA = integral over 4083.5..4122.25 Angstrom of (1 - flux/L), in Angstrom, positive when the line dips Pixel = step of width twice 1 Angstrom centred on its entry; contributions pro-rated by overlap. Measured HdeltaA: 5.18 Angstrom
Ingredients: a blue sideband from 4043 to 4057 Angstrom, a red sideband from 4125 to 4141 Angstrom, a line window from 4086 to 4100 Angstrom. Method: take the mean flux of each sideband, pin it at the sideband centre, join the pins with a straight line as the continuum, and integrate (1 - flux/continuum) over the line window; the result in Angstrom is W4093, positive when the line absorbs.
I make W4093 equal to 2.4 Angstrom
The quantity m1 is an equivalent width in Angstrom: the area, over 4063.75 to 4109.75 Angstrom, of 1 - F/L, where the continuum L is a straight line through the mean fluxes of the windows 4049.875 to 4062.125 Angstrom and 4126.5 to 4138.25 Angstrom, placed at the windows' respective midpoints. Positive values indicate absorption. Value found 5.3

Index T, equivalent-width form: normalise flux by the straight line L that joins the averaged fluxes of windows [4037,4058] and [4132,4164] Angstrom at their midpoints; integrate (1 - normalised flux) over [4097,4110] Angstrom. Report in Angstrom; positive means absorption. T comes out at 2.4 Angstrom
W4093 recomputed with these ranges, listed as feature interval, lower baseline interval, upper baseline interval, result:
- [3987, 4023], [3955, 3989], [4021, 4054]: -4.31 Angstrom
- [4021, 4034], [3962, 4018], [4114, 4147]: -2.10 Angstrom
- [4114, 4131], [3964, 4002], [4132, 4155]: 0.75 Angstrom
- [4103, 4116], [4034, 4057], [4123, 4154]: 2.18 Angstrom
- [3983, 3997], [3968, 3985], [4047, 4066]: -2.17 Angstrom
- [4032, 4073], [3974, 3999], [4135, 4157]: -4.88 Angstrom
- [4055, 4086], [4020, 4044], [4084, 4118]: -2.65 Angstrom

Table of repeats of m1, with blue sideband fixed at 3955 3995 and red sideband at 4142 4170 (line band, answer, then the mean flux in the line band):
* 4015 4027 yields -3.28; 12.3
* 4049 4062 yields -2.96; 12.3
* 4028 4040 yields -2.51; 11.9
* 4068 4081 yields -1.87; 11.7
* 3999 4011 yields -3.34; 12.1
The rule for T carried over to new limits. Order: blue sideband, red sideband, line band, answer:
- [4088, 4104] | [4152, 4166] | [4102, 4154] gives -1.2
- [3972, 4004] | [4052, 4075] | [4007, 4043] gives -2.8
